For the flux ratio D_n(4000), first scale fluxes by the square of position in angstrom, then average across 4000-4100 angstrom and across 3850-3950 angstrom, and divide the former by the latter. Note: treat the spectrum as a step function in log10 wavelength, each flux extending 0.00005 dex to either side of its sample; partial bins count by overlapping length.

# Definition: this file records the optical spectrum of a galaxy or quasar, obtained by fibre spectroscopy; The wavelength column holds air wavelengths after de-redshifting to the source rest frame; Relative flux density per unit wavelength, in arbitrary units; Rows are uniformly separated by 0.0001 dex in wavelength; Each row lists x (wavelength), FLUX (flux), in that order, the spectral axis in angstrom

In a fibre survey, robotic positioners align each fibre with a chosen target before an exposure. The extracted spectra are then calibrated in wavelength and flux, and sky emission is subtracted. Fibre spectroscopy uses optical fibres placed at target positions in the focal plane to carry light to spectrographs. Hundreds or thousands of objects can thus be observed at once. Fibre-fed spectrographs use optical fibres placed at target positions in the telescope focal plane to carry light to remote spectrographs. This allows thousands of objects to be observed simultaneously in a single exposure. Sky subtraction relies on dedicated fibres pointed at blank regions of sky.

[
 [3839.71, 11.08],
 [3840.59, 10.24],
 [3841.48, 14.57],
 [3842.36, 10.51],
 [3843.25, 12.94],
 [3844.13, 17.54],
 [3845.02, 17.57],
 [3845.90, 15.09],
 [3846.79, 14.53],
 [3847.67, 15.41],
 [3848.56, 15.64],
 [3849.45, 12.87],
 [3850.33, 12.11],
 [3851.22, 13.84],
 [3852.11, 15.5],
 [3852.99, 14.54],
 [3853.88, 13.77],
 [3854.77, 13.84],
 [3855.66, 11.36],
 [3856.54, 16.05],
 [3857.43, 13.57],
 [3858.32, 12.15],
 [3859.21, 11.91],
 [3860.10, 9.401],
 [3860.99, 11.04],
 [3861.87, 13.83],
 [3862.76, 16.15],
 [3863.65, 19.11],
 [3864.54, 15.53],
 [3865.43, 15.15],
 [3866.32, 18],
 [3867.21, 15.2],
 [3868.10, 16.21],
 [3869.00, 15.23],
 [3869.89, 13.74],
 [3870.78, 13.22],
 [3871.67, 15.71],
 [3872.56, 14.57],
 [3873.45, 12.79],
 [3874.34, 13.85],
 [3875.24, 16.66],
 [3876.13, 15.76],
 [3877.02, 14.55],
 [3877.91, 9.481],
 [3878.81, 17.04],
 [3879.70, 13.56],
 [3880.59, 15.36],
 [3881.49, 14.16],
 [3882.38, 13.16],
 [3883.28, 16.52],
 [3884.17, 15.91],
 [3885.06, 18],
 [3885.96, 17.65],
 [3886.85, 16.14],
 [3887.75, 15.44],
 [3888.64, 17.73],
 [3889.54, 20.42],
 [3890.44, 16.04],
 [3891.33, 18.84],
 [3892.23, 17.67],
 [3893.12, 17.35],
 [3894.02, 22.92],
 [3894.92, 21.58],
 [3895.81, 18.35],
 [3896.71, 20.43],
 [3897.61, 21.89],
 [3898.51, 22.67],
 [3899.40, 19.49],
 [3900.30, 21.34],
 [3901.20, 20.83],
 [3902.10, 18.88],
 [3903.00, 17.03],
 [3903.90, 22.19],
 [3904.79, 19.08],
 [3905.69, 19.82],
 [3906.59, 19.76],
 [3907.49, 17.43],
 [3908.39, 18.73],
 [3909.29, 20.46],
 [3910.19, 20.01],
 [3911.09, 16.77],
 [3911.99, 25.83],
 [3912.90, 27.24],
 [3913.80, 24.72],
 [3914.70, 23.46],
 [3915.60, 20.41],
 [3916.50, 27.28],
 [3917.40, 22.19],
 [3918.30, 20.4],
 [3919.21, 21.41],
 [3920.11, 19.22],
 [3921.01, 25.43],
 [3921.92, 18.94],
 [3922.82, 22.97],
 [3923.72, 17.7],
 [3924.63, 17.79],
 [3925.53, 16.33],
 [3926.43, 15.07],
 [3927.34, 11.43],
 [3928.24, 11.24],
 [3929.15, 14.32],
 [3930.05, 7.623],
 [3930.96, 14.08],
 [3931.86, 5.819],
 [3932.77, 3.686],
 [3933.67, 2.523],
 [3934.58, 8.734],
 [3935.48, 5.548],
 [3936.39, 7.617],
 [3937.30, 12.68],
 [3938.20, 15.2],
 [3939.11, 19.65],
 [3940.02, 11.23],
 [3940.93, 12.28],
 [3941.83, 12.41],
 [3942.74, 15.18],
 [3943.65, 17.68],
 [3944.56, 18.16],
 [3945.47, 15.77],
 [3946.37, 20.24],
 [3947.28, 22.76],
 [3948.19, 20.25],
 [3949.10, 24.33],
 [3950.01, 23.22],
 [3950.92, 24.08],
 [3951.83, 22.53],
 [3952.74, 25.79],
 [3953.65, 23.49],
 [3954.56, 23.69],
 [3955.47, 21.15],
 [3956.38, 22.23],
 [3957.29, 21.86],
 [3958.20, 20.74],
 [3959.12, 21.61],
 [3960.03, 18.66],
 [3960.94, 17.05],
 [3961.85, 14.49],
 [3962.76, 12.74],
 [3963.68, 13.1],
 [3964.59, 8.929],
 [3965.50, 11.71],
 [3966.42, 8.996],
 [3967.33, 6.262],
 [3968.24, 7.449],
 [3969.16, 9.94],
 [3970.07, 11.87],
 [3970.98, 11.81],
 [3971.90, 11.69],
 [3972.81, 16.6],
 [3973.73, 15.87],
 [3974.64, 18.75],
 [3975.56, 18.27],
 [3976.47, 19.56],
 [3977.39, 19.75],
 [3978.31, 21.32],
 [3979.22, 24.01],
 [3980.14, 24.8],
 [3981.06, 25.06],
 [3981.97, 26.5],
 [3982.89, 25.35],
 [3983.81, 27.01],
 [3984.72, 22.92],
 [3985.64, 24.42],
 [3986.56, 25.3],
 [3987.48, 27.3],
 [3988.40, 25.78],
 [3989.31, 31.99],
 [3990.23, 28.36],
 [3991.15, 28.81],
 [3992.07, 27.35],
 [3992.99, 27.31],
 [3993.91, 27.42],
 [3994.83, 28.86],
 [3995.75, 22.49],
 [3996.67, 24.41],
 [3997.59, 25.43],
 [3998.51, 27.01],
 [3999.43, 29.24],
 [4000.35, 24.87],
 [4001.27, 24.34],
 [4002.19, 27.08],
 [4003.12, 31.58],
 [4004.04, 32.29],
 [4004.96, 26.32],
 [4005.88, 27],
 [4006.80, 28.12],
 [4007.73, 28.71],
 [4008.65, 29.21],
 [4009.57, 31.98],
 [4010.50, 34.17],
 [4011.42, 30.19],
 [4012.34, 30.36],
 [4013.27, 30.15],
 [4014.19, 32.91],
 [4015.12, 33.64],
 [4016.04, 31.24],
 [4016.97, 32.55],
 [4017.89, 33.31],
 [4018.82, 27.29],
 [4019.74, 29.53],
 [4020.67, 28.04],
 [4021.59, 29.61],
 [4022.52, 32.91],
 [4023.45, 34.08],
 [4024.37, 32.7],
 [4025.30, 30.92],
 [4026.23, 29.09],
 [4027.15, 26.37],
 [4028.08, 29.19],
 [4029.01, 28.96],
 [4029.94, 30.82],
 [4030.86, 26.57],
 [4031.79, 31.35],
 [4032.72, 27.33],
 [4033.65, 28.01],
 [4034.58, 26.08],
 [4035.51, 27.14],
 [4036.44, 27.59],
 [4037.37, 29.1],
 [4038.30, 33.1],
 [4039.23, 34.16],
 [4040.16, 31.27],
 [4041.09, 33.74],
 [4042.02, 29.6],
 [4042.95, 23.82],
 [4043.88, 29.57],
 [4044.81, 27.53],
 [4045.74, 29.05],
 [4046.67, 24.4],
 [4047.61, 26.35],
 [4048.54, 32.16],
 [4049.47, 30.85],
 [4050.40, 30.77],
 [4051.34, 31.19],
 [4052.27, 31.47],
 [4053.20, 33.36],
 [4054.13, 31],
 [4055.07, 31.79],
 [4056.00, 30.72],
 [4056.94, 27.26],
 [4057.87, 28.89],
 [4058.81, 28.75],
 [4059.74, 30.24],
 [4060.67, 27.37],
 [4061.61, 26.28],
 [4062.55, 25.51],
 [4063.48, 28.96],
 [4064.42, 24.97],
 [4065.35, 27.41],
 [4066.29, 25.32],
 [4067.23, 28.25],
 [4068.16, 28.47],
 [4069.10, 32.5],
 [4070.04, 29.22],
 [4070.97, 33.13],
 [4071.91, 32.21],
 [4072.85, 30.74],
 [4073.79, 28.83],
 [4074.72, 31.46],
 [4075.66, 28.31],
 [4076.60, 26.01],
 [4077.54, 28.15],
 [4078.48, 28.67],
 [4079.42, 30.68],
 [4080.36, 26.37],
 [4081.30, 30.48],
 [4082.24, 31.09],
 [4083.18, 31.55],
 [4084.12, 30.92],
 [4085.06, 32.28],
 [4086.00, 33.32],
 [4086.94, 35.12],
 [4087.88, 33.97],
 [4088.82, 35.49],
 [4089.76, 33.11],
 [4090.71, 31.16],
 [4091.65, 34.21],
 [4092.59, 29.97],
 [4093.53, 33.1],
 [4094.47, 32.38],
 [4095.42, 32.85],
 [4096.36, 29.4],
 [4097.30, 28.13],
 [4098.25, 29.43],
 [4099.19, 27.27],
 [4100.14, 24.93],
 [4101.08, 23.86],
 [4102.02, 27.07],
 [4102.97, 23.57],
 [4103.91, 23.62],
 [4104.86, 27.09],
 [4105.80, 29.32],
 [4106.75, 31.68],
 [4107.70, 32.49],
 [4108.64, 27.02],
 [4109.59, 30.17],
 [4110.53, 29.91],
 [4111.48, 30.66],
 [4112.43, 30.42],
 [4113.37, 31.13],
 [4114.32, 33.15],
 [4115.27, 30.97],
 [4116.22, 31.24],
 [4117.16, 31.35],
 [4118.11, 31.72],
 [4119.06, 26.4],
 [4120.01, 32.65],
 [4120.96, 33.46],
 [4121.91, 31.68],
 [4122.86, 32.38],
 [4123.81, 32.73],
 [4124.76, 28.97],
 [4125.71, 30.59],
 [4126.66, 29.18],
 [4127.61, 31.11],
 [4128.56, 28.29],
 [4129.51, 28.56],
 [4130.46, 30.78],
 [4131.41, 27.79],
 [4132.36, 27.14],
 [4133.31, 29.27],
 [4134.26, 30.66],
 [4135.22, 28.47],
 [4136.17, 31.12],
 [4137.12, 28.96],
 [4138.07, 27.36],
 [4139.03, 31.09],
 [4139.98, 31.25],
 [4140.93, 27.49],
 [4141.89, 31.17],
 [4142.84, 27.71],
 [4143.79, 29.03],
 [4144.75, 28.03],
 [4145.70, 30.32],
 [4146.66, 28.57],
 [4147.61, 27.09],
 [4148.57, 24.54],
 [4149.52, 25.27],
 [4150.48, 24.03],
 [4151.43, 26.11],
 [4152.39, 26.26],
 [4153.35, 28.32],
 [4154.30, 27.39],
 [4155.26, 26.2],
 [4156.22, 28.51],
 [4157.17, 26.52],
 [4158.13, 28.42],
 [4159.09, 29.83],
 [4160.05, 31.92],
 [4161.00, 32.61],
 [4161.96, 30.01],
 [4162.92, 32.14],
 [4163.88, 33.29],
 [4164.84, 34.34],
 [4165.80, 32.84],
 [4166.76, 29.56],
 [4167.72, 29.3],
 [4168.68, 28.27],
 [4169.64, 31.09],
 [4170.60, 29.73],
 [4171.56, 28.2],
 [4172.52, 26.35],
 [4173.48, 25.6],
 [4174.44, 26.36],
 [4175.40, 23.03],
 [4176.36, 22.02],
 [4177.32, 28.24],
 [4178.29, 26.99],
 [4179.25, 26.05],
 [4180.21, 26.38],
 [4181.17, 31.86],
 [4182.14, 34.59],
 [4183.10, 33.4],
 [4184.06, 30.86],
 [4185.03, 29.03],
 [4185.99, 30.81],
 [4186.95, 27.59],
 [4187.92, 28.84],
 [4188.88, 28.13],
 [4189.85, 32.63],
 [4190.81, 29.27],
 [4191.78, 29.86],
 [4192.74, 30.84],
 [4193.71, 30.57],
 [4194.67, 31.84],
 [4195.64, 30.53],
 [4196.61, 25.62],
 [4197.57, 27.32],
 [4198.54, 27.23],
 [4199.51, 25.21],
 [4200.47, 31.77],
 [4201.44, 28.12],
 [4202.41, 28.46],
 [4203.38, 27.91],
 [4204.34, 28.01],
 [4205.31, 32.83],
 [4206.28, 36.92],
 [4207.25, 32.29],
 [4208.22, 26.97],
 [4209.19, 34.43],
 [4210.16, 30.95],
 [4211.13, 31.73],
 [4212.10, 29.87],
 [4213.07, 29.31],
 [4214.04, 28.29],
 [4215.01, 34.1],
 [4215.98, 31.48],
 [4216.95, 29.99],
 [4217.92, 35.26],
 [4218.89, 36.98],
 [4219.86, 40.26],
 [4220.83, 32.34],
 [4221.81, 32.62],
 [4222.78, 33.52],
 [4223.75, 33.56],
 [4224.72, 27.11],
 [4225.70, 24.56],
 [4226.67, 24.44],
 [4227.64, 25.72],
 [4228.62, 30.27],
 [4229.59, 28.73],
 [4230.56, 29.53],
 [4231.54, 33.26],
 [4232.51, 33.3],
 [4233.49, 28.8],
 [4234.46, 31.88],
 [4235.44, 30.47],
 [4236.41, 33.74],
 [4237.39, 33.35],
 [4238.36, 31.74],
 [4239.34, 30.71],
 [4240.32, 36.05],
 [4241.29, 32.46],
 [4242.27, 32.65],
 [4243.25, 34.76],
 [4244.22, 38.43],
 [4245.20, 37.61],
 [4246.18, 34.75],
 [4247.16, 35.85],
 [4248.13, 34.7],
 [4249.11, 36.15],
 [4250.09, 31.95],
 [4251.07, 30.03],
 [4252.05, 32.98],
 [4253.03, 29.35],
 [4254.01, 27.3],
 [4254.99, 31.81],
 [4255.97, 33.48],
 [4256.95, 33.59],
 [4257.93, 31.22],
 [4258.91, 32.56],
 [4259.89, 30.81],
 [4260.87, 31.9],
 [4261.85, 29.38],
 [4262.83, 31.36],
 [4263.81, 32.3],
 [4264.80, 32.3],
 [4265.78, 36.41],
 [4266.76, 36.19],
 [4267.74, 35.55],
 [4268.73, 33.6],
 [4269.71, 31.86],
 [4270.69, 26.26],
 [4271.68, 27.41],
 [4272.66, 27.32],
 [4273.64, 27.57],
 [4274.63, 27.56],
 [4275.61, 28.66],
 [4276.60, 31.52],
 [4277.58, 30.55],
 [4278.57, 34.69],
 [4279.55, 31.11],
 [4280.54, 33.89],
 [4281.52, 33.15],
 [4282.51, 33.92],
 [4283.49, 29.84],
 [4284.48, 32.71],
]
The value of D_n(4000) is 1.95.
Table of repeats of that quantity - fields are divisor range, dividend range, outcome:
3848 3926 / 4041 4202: 1.89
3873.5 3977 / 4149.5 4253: 2.04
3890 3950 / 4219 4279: 2.12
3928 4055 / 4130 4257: 1.41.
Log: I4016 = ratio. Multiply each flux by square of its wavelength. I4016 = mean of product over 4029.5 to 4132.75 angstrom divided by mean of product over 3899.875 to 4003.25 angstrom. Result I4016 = 1.6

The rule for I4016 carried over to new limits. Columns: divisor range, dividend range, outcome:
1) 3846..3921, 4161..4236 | 2.04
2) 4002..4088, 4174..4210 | 1.06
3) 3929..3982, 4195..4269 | 2.25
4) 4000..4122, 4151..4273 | 1.11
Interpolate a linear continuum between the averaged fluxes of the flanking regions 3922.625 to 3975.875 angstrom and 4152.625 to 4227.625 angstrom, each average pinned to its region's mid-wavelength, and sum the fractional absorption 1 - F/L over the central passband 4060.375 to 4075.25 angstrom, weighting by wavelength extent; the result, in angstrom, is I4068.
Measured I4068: -4.2 angstrom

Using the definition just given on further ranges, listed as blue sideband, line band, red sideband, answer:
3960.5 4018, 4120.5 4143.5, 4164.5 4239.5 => -1.6 angstrom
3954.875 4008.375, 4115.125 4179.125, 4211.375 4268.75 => -1.4 angstrom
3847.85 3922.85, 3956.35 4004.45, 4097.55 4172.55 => 1.6 angstrom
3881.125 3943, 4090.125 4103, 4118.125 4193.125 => -1.5 angstrom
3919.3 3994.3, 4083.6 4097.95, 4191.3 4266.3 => -4.4 angstrom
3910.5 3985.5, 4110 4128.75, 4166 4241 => -3.6 angstrom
